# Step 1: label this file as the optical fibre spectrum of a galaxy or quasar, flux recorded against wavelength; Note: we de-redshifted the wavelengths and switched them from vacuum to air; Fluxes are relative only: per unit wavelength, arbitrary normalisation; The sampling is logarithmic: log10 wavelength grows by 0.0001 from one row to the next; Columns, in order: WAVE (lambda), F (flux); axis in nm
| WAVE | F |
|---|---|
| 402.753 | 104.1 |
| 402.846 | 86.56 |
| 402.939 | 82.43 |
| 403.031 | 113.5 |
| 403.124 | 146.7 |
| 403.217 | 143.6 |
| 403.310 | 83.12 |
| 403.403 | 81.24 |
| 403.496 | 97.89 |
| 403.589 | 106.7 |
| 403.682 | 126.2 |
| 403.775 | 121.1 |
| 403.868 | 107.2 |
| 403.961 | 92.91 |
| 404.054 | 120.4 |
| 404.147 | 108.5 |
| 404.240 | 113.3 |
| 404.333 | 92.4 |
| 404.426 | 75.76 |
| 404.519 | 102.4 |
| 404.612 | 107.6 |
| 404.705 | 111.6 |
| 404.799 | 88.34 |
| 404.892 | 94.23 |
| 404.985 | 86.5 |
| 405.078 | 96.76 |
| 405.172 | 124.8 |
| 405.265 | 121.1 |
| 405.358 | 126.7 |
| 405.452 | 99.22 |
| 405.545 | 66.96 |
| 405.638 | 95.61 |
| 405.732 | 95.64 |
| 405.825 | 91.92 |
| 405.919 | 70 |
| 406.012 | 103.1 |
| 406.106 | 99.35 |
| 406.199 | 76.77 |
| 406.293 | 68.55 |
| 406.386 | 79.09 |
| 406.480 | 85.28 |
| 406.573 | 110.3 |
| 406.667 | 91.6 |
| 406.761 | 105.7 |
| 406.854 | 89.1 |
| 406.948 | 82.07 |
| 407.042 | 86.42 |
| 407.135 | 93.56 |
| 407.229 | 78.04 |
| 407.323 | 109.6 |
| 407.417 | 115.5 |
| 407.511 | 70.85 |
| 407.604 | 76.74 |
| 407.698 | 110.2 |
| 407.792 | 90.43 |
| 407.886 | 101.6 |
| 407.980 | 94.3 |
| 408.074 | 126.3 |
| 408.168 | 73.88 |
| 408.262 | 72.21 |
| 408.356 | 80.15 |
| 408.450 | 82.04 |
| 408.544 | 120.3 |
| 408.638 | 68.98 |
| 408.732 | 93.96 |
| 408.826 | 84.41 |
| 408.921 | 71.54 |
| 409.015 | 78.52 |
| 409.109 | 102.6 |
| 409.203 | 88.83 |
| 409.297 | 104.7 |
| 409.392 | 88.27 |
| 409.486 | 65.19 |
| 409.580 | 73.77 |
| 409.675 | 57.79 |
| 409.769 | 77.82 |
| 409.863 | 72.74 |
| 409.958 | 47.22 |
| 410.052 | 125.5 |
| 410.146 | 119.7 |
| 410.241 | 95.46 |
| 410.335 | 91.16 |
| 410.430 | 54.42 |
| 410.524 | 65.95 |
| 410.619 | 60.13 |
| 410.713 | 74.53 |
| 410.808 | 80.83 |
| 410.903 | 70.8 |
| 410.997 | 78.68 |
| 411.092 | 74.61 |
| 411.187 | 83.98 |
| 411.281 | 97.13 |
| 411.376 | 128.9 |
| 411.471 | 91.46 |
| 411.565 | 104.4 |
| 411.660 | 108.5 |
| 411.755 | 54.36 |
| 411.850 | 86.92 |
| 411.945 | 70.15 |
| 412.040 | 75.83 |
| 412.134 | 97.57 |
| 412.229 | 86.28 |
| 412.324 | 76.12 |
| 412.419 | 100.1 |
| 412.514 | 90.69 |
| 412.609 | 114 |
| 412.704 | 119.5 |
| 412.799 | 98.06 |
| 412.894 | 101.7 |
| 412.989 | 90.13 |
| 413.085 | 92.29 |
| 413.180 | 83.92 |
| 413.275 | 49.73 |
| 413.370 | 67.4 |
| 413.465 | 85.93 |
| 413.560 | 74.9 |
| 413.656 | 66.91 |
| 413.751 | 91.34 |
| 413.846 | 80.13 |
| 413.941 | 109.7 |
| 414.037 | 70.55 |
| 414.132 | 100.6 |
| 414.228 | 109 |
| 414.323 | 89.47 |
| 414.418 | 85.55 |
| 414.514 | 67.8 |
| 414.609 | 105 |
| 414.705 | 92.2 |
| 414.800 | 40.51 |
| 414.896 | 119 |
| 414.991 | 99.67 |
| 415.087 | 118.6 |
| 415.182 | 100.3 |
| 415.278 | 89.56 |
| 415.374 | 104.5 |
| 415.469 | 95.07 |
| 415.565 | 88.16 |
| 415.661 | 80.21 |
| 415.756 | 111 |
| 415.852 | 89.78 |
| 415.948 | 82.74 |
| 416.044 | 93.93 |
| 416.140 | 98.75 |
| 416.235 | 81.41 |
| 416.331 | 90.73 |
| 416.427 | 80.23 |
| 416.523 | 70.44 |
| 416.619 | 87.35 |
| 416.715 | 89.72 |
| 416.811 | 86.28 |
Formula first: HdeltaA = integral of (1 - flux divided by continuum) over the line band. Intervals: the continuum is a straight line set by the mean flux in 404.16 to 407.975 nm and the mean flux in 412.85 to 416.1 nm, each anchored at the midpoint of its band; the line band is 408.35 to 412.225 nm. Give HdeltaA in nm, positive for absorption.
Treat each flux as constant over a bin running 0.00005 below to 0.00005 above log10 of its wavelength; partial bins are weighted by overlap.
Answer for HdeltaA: 0.32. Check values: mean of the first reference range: 94.7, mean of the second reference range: 89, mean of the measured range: 84.2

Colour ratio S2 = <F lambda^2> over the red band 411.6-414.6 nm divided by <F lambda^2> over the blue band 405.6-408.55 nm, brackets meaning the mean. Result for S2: 0.99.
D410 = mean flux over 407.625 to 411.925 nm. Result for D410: 85.9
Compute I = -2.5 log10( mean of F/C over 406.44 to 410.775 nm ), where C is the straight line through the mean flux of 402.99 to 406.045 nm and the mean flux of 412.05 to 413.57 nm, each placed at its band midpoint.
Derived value 0.11 mag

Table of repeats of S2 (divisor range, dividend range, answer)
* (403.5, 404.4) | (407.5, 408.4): 0.85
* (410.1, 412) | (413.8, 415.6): 1.12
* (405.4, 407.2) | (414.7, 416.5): 1.08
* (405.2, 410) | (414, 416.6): 1.06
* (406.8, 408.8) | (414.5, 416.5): 1.05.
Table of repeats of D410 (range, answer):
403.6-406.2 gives 101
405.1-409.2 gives 92.2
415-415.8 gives 98.4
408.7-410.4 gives 85.1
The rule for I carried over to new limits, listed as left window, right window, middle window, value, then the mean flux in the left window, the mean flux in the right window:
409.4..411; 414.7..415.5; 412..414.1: 0.00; 77.4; 95.8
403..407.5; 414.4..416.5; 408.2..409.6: 0.14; 99.3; 91.4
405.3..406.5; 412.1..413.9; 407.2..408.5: -0.03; 89.5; 87.7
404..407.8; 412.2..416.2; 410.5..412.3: 0.10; 95.5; 90.7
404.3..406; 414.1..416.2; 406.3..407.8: 0.06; 97.3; 93.6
